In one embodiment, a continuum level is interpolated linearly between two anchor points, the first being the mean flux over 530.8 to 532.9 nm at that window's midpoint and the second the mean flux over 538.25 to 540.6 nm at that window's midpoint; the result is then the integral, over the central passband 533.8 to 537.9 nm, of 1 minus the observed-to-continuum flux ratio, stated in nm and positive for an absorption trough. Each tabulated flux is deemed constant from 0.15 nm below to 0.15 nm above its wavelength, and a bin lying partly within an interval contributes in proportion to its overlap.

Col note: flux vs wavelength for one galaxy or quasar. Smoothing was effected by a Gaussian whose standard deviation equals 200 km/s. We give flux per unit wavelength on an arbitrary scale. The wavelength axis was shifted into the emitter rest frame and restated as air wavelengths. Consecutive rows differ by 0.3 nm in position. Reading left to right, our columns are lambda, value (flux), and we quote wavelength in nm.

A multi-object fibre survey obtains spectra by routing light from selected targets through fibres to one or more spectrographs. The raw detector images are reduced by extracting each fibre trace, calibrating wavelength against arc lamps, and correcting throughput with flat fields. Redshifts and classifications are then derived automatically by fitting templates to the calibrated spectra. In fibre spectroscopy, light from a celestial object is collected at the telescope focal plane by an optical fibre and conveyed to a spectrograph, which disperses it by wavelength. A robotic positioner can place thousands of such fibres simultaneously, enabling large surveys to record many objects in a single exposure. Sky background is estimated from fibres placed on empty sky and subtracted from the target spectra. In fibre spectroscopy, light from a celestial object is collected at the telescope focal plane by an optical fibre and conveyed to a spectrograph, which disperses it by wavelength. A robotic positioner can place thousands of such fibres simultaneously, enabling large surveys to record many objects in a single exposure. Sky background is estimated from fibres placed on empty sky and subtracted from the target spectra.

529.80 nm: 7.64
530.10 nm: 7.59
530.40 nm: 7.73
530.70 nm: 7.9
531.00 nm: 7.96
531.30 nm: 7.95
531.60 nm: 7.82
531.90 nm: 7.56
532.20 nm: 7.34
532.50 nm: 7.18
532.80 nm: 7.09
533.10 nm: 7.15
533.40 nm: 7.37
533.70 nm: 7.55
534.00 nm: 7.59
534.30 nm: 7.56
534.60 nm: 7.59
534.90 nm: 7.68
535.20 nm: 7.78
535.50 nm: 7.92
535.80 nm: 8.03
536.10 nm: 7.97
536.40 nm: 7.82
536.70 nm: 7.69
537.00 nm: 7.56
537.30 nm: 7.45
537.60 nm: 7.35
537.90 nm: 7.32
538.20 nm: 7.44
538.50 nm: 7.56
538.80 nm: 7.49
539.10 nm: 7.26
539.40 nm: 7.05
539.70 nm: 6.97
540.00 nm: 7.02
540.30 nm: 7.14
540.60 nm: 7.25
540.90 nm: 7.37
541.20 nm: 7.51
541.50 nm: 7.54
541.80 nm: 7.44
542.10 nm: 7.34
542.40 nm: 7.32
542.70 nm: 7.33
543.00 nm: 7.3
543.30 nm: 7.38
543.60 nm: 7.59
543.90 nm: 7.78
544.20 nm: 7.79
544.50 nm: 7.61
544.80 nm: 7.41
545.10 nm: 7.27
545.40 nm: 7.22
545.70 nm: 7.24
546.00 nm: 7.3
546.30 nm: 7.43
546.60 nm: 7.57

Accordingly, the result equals -0.16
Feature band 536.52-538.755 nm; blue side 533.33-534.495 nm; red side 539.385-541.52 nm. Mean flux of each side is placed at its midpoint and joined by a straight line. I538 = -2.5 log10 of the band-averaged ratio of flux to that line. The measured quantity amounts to -0.02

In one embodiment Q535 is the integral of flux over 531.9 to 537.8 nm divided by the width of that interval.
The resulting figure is 7.56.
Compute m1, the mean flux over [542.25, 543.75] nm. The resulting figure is 7.38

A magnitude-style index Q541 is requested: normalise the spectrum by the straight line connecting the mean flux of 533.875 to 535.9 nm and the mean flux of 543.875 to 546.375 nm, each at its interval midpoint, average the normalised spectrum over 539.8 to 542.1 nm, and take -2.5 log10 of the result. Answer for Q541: 0.03 mag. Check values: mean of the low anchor 7.73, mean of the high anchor 7.43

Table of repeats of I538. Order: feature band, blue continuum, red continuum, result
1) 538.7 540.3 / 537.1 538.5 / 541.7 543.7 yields 0.038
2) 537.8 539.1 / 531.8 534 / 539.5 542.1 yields -0.021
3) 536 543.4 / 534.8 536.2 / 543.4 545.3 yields 0.048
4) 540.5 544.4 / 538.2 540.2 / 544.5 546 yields -0.026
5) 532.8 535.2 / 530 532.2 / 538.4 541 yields 0.013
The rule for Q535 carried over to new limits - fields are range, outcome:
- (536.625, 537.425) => 7.56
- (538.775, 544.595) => 7.37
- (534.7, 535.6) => 7.77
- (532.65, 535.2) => 7.47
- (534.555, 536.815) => 7.82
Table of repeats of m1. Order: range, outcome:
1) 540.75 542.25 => 7.44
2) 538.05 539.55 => 7.36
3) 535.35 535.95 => 7.97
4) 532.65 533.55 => 7.2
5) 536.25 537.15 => 7.69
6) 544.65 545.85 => 7.28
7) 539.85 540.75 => 7.14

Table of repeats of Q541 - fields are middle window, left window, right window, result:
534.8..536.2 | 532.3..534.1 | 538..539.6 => -0.08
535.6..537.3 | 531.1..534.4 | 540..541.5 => -0.06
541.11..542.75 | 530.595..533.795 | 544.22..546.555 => 0.00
